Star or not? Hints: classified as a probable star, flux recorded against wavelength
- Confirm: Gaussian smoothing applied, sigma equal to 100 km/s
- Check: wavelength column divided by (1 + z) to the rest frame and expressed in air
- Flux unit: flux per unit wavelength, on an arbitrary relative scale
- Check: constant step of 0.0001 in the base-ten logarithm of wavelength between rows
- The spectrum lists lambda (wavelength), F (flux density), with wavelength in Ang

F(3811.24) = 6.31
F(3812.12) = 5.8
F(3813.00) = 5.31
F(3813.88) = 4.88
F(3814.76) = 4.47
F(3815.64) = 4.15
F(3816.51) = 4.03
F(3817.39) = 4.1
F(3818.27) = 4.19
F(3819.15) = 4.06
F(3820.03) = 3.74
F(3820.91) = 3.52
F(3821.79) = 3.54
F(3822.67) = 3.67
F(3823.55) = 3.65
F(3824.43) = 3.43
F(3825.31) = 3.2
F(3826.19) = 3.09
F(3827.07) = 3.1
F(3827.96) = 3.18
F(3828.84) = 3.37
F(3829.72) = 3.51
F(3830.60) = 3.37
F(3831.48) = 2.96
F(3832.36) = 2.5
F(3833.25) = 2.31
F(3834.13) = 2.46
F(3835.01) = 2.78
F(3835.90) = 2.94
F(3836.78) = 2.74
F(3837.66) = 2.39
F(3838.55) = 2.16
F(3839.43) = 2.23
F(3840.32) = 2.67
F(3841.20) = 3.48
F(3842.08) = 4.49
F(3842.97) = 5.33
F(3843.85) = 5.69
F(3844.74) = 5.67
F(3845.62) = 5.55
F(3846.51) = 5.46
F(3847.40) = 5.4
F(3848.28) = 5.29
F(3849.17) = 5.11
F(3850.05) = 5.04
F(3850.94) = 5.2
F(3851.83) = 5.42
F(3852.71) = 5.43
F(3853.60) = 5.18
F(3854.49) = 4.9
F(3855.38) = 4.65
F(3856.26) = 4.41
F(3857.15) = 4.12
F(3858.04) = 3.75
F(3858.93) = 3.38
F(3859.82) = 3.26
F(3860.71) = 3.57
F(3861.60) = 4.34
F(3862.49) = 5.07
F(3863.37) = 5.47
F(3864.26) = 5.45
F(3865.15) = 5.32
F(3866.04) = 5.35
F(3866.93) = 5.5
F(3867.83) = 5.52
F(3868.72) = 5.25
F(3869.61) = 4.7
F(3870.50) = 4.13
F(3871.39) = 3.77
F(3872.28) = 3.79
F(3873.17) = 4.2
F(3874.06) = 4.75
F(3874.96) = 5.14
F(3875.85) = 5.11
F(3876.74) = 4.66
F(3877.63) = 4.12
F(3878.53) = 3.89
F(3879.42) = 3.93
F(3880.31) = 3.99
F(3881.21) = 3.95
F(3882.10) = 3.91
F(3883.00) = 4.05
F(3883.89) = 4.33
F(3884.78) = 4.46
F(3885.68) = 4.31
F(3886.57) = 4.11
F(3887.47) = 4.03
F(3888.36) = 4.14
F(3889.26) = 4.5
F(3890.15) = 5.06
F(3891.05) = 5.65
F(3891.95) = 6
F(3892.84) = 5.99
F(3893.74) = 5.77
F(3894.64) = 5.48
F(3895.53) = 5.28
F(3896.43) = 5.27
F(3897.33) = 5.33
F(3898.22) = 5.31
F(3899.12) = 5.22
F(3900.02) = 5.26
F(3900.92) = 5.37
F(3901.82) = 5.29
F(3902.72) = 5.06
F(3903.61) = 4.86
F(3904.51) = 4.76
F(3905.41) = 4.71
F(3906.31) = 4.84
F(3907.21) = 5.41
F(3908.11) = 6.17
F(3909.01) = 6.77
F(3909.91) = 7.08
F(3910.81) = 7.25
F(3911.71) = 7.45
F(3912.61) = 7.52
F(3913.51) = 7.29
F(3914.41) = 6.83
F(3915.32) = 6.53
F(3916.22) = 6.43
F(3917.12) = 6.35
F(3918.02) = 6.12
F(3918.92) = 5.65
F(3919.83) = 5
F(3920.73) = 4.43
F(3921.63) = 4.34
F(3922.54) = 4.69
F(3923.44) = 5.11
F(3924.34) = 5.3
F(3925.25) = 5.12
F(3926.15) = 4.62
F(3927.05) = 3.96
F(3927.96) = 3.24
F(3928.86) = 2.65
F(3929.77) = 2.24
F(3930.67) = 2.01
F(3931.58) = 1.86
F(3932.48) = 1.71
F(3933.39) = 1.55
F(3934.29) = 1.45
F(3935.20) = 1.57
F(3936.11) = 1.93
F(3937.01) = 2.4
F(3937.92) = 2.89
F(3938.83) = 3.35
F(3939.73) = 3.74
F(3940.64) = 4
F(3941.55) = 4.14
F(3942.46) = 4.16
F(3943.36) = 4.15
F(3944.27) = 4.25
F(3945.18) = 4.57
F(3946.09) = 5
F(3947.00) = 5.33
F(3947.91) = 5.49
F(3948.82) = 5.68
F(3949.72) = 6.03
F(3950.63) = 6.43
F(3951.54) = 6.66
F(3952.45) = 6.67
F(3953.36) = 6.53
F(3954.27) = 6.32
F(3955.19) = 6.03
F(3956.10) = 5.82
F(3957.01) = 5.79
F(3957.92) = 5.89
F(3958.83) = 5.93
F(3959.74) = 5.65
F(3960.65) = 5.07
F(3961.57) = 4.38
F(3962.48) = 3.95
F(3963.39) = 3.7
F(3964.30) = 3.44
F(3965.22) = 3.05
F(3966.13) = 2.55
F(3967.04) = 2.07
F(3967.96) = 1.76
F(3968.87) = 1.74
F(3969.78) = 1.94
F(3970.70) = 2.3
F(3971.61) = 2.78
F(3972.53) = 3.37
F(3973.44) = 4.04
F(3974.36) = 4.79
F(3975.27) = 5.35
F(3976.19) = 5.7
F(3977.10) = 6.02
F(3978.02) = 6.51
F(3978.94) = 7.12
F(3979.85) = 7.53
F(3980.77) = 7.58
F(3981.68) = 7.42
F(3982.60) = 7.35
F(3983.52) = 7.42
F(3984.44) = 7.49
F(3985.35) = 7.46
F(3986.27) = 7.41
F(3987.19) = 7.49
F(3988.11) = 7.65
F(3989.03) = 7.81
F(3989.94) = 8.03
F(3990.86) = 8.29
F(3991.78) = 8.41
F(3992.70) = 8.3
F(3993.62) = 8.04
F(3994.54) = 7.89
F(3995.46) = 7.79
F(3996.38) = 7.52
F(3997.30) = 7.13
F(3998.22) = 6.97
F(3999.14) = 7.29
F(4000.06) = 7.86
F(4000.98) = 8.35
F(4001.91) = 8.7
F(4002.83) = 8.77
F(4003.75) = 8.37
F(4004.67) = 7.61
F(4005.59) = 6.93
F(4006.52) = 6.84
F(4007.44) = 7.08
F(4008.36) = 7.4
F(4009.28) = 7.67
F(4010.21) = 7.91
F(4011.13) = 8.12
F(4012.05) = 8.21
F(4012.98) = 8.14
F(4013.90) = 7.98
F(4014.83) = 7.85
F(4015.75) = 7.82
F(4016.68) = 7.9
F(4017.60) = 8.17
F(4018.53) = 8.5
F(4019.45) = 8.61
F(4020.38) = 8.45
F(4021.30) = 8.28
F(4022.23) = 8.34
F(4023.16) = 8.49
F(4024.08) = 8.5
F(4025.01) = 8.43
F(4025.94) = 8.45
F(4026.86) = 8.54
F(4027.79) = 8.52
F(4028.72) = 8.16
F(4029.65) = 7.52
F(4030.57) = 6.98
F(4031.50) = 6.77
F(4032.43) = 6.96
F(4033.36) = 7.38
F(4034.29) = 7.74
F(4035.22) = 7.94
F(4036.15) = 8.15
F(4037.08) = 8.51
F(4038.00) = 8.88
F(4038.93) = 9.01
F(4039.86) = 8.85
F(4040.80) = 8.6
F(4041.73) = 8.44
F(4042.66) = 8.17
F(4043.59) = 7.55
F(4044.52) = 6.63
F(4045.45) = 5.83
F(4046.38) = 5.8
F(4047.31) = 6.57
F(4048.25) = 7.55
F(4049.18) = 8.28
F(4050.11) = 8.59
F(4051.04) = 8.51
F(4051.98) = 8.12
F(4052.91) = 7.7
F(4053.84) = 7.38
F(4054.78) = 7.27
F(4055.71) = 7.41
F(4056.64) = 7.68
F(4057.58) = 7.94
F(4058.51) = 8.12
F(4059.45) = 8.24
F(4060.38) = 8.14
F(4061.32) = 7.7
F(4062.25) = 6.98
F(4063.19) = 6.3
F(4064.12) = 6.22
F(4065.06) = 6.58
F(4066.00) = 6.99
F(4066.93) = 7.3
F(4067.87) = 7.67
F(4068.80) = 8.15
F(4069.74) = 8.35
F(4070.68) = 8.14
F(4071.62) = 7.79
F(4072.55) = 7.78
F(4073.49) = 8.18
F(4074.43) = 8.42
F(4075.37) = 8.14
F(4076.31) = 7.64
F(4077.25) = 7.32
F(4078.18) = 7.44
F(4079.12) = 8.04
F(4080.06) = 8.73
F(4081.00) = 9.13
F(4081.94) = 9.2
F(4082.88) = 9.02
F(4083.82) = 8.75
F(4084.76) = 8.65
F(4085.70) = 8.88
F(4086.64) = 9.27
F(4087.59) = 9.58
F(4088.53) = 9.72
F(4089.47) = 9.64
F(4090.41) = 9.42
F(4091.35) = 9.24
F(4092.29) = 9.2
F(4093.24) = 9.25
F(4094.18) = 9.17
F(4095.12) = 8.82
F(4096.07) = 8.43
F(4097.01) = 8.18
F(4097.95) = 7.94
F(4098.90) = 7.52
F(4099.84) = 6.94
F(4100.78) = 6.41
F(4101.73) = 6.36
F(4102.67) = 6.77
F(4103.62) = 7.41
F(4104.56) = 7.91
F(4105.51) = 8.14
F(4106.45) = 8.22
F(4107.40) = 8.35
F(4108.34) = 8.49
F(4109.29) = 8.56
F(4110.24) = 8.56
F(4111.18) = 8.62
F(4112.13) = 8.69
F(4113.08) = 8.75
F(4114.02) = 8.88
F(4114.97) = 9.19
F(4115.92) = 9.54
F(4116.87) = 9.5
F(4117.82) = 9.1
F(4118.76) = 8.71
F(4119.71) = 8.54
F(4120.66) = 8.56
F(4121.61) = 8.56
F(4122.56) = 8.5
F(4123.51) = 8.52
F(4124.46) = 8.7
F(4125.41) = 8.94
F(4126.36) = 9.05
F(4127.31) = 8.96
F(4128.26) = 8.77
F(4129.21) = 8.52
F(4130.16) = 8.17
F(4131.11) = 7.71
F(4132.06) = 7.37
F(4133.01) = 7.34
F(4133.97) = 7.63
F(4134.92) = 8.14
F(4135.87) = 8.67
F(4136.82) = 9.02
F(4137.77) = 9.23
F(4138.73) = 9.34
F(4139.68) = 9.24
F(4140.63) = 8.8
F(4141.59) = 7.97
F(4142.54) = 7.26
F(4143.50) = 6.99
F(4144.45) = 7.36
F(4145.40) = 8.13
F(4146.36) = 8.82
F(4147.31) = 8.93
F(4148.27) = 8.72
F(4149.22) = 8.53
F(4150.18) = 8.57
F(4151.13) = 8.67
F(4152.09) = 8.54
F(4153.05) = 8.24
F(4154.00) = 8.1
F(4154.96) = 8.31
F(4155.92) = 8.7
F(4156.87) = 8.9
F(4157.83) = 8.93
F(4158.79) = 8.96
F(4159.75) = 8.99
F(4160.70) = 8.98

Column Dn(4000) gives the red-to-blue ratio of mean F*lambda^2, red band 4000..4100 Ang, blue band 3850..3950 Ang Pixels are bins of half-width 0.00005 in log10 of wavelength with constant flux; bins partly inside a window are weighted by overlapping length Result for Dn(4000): 1.85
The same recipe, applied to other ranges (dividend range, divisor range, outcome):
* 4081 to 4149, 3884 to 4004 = 1.73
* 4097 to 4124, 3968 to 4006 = 1.31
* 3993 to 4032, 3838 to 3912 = 1.75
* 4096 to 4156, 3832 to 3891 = 2.19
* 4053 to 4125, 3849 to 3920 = 1.79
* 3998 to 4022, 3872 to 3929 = 1.63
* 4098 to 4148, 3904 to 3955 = 1.91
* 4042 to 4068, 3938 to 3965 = 1.54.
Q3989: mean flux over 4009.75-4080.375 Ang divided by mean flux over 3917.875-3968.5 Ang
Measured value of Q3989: 1.9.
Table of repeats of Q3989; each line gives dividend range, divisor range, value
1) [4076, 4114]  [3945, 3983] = 1.67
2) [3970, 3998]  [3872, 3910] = 1.37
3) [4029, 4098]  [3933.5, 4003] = 1.46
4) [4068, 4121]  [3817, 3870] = 2.05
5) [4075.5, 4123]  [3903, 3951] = 1.83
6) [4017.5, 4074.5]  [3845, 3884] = 1.68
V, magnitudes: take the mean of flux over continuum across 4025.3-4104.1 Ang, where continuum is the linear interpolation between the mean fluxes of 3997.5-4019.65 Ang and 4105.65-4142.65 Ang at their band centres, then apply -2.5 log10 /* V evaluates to 0.03 mag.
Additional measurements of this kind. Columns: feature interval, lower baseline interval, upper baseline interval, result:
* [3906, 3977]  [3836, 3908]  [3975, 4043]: 0.33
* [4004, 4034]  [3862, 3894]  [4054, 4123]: -0.12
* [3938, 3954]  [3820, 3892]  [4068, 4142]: 0.14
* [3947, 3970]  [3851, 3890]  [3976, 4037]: 0.34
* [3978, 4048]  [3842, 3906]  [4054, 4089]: -0.11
